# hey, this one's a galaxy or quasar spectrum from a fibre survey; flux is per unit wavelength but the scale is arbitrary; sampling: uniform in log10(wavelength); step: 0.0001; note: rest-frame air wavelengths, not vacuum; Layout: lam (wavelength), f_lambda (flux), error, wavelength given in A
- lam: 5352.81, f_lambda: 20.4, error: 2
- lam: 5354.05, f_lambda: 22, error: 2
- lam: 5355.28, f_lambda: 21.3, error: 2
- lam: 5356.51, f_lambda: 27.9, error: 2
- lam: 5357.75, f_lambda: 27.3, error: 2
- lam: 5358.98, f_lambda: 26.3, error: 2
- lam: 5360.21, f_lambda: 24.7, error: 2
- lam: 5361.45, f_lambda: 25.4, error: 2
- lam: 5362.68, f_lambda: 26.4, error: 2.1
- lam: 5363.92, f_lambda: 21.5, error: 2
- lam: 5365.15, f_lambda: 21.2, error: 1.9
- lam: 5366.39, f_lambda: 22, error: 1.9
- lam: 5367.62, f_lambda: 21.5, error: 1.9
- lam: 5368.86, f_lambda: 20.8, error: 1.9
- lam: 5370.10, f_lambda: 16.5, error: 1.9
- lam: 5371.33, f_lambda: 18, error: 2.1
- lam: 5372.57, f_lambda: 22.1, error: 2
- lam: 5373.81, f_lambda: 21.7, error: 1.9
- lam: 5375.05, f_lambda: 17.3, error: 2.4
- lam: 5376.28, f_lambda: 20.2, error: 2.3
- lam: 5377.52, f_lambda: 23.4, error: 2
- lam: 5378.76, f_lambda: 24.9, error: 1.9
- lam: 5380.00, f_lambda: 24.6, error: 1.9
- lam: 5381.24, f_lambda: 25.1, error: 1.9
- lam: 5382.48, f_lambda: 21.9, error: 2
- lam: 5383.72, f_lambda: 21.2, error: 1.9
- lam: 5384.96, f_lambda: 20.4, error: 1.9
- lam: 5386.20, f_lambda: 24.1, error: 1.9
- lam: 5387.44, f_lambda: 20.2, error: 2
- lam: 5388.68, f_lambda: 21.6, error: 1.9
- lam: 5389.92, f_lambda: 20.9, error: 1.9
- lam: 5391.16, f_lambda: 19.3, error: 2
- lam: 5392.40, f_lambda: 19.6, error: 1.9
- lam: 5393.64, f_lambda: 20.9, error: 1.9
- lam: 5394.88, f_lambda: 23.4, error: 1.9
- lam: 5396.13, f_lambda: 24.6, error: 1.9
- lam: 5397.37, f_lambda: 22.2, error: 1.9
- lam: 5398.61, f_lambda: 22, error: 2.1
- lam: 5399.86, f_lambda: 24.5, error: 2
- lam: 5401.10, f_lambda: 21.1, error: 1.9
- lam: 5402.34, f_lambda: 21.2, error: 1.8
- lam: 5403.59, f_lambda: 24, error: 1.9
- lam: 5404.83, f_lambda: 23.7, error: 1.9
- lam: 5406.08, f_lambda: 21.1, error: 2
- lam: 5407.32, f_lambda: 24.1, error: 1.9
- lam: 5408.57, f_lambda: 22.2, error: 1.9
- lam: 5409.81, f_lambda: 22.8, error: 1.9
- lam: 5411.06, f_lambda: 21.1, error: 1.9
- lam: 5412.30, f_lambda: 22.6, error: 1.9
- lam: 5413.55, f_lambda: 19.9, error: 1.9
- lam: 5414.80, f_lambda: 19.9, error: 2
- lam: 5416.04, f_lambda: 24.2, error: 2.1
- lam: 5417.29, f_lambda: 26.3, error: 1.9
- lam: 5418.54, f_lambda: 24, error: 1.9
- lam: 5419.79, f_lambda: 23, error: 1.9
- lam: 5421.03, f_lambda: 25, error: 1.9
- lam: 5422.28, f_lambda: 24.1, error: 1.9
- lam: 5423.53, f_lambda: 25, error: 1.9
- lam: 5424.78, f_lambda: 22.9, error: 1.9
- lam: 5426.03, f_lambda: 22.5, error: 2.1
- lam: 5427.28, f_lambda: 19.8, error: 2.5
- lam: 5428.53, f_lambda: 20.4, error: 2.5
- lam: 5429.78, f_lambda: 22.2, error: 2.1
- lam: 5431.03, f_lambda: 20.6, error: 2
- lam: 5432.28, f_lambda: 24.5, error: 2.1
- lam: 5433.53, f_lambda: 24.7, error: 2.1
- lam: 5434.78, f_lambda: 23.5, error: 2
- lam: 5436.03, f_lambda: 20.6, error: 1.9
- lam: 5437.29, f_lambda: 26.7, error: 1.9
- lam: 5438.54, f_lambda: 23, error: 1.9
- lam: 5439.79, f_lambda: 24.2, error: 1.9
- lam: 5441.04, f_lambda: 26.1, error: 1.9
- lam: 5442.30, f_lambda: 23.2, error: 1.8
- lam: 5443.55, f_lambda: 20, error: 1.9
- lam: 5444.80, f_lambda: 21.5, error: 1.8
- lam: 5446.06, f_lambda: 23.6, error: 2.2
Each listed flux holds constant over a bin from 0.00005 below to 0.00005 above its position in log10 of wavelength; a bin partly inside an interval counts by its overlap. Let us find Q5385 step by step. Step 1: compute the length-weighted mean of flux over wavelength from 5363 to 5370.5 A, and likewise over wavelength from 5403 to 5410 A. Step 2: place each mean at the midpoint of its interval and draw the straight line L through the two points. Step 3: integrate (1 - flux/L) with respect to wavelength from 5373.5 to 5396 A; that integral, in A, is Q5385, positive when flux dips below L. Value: 0.1 A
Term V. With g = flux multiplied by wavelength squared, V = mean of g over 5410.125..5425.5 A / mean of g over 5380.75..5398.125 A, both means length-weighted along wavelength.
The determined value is 1.07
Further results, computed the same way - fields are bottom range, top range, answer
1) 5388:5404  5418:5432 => 1.05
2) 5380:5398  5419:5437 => 1.06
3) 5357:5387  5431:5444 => 1.08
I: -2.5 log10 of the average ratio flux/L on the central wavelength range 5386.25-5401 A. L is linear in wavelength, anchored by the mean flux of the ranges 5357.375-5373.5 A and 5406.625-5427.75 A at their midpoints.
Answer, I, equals 0.04 mag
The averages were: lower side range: 22.5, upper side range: 22.9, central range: 21.8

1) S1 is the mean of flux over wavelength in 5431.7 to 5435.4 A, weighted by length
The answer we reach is 24.2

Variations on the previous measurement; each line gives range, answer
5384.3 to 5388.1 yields 21.6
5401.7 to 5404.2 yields 22.6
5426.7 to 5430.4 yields 20.8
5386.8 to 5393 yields 20.3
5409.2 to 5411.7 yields 22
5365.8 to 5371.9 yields 19.8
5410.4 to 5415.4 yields 20.9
